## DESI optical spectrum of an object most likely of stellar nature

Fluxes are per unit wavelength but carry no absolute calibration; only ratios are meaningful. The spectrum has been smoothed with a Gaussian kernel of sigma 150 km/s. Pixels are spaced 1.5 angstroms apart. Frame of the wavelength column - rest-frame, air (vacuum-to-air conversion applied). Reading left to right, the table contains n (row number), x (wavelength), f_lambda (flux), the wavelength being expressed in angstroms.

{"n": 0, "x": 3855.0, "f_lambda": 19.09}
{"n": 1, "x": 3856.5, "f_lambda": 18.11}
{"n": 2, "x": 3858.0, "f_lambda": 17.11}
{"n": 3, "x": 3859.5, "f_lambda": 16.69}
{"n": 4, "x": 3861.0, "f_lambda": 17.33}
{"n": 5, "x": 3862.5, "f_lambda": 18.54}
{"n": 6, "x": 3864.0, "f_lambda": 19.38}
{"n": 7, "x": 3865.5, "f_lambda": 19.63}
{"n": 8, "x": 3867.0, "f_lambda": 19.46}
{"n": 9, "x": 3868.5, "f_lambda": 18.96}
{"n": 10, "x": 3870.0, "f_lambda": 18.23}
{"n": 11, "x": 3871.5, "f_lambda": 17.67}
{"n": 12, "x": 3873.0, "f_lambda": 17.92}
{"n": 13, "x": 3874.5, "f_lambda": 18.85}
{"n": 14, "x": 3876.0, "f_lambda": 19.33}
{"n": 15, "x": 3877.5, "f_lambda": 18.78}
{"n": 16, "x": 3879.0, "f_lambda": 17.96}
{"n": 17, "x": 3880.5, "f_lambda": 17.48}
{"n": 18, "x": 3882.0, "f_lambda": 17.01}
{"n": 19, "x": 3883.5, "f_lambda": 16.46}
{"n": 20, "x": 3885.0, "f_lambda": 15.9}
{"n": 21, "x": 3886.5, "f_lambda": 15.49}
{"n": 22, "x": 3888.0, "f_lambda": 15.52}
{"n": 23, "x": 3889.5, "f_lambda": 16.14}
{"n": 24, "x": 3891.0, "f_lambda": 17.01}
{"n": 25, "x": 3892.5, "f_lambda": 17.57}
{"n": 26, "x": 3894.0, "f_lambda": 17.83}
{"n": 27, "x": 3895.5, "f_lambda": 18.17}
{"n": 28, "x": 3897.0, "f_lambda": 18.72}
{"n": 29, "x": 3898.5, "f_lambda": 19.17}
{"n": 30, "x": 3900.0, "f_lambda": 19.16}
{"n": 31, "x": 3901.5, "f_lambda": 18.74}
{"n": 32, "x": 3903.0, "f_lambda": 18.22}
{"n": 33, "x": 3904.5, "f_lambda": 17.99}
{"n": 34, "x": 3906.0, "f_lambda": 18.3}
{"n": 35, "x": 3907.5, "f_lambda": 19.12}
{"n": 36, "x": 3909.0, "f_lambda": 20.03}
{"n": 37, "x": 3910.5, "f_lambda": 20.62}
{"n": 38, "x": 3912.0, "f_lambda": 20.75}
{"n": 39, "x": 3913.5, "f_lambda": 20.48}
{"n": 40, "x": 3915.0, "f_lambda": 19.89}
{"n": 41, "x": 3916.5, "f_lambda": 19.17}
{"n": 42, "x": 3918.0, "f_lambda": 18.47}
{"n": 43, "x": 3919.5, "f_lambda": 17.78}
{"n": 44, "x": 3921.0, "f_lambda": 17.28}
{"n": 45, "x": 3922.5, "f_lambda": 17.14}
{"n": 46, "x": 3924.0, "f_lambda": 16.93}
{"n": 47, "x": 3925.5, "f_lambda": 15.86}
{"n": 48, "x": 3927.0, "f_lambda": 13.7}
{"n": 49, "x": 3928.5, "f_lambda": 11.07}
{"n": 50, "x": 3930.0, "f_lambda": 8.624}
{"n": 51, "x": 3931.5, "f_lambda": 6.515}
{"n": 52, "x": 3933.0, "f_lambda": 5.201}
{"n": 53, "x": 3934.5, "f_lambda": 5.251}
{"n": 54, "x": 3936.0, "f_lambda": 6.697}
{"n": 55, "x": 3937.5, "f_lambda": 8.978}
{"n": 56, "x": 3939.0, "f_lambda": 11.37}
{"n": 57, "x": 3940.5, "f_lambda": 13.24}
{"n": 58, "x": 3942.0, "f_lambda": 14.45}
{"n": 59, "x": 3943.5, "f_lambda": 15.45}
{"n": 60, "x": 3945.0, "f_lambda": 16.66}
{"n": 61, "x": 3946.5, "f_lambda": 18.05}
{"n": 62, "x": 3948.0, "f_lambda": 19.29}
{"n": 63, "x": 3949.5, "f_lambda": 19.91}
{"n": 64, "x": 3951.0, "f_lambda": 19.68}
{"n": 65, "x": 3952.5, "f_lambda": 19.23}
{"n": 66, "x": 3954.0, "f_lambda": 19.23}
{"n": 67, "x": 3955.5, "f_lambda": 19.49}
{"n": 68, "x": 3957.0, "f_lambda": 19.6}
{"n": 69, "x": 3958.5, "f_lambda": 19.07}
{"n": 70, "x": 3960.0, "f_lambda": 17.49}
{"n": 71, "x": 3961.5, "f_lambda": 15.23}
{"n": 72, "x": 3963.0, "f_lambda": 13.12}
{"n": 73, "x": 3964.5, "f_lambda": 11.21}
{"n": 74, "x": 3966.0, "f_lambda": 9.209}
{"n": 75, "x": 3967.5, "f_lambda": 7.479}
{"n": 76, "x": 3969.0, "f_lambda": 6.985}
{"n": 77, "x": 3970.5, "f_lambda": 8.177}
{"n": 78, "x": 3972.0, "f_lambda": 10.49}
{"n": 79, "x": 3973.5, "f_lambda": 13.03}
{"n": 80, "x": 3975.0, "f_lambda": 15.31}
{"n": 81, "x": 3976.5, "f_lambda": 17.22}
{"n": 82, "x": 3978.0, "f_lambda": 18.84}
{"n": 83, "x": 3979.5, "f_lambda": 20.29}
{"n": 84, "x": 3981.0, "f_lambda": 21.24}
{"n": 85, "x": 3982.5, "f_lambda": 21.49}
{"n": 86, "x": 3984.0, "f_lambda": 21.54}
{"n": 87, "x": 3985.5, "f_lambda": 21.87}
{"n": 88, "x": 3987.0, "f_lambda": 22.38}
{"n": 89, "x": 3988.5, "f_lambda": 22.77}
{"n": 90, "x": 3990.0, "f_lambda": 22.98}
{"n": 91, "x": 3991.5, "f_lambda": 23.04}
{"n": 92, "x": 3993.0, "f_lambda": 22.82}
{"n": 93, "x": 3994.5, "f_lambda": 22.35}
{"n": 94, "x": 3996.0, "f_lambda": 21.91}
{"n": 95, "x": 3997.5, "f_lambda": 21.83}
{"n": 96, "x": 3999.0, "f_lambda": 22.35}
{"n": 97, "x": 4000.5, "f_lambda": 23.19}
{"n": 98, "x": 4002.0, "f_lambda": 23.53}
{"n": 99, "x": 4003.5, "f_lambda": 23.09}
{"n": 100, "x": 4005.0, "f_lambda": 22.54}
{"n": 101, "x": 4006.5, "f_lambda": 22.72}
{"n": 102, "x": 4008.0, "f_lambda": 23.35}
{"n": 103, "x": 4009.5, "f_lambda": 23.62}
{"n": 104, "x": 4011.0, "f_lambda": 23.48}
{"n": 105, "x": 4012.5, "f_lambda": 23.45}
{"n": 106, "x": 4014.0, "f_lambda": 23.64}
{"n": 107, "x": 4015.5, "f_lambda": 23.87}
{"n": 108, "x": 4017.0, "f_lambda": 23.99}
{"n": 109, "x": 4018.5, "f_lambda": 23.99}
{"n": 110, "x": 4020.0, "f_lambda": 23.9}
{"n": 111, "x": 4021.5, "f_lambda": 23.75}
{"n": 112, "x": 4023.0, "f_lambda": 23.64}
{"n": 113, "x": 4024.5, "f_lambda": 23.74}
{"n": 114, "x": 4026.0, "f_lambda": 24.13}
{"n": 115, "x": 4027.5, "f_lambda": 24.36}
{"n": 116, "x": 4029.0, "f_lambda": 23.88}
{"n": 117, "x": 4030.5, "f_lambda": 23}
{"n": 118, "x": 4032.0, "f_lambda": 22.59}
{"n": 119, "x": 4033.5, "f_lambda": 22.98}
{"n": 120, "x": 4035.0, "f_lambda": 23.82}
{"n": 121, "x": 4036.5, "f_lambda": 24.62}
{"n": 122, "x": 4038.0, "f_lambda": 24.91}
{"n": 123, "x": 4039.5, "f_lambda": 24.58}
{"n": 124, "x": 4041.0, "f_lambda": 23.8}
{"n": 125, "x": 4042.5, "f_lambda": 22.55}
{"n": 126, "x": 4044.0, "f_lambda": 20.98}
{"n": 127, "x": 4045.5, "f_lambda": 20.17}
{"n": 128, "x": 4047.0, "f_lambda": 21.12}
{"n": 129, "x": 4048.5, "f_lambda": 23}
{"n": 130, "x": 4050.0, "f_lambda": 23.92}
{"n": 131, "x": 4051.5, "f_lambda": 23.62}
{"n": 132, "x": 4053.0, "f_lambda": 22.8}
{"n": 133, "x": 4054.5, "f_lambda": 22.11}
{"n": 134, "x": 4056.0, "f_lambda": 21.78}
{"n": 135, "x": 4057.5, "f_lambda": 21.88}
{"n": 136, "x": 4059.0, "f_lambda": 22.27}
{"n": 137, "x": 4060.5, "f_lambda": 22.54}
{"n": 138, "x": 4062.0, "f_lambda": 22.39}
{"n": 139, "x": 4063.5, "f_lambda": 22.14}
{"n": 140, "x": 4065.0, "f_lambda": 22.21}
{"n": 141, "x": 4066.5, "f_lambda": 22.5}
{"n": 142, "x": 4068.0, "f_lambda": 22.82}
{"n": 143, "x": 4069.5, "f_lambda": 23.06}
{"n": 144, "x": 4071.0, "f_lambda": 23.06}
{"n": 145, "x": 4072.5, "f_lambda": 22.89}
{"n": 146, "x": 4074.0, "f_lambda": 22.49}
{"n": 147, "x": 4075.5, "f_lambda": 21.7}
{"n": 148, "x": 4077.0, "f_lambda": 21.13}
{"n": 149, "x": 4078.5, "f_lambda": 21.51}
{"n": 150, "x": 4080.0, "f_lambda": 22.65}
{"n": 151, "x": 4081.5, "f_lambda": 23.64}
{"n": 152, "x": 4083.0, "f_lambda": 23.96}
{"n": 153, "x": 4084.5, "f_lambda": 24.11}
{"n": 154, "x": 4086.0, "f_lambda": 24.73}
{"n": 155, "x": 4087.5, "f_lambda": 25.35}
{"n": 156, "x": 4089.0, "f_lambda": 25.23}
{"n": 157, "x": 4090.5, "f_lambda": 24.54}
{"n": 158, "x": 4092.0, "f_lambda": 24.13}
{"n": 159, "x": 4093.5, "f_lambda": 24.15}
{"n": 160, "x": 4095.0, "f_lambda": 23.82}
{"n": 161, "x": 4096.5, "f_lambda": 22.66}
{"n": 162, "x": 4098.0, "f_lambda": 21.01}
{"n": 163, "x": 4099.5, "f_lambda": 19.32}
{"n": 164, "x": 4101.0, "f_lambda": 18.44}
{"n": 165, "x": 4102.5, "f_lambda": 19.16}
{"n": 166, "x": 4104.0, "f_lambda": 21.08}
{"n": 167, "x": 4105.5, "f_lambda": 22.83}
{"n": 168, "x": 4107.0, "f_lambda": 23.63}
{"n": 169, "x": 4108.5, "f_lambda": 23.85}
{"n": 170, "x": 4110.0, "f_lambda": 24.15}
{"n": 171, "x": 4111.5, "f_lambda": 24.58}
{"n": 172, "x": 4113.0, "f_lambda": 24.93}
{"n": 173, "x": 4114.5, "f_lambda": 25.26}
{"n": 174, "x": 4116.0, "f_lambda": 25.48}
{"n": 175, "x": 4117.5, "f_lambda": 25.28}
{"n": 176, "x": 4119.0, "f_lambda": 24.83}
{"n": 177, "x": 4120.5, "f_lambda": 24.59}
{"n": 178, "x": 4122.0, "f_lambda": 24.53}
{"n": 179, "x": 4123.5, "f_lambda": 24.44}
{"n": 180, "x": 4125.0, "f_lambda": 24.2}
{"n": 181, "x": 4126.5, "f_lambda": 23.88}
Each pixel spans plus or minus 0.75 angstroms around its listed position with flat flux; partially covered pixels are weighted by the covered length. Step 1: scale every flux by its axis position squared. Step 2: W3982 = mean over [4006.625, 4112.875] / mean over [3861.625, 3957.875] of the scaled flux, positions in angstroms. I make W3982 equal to 1.48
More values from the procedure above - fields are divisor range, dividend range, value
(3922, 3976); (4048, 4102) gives 1.78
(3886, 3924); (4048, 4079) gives 1.33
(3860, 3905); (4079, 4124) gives 1.46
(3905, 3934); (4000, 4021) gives 1.53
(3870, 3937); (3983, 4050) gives 1.48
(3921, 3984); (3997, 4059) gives 1.66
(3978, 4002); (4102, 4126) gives 1.15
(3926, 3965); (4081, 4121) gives 1.79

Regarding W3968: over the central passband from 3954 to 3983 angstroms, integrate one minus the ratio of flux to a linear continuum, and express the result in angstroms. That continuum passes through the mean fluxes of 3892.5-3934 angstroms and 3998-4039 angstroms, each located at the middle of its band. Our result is 7.5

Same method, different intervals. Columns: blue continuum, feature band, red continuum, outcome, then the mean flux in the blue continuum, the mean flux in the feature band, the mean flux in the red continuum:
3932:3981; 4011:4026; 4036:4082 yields -3.5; 14.3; 23.8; 22.6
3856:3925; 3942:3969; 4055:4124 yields 5.0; 18.2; 16.1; 23.1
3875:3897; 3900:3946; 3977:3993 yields 8.7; 17.3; 15.2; 21.6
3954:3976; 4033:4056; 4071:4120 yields -4.2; 13.5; 23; 23.2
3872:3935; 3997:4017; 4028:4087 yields -2.2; 16.8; 23.2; 22.8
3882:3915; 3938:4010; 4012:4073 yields 8.9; 18.2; 18.3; 23.1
